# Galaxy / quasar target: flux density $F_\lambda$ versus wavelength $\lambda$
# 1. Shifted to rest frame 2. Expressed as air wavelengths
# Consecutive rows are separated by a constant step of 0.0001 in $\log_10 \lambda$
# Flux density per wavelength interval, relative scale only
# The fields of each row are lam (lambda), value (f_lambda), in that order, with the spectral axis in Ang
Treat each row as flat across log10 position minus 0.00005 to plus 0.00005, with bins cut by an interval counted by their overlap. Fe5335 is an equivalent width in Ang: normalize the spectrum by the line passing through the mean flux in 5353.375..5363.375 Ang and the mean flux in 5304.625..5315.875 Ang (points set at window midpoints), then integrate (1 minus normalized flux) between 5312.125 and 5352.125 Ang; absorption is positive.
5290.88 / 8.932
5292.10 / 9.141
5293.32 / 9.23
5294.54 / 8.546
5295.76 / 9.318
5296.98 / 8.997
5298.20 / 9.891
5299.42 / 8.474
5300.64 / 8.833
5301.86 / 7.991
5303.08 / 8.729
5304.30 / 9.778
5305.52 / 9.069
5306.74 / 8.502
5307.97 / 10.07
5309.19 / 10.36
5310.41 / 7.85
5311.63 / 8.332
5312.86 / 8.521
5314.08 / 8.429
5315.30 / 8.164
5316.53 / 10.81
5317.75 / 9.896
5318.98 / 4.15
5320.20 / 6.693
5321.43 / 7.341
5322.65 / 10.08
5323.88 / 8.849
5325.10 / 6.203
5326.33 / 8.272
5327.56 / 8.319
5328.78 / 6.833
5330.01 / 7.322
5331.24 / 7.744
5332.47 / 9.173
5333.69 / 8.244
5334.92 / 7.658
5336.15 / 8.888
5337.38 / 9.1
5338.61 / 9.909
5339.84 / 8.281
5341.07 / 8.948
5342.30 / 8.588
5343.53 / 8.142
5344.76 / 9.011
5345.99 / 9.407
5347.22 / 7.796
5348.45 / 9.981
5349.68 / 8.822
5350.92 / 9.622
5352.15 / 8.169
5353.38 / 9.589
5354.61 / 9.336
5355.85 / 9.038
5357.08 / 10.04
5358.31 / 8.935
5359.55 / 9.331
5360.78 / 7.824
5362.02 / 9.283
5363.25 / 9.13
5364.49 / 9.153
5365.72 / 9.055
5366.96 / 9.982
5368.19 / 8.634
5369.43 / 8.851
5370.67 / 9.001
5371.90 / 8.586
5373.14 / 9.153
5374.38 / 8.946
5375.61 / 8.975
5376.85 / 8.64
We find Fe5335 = 2.5 Ang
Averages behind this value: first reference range 8.84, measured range 8.41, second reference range 9.14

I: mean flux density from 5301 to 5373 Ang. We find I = 8.69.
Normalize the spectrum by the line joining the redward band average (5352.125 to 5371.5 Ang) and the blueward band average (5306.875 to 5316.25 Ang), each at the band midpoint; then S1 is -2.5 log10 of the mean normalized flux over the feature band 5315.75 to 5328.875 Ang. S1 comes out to 0.12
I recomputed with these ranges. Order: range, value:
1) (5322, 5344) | 8.36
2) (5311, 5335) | 8.06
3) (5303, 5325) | 8.59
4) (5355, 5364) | 9.08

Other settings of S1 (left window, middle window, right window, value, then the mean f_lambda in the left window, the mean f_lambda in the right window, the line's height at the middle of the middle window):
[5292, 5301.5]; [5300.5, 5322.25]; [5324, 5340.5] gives 0.02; 9.02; 8.17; 8.67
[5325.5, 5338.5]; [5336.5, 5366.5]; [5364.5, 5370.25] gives -0.04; 8.19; 9.13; 8.71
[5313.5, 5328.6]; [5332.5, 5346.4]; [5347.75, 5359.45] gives 0.00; 8.07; 9.27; 8.75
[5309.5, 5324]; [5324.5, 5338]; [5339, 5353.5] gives 0.08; 8.28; 8.86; 8.56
